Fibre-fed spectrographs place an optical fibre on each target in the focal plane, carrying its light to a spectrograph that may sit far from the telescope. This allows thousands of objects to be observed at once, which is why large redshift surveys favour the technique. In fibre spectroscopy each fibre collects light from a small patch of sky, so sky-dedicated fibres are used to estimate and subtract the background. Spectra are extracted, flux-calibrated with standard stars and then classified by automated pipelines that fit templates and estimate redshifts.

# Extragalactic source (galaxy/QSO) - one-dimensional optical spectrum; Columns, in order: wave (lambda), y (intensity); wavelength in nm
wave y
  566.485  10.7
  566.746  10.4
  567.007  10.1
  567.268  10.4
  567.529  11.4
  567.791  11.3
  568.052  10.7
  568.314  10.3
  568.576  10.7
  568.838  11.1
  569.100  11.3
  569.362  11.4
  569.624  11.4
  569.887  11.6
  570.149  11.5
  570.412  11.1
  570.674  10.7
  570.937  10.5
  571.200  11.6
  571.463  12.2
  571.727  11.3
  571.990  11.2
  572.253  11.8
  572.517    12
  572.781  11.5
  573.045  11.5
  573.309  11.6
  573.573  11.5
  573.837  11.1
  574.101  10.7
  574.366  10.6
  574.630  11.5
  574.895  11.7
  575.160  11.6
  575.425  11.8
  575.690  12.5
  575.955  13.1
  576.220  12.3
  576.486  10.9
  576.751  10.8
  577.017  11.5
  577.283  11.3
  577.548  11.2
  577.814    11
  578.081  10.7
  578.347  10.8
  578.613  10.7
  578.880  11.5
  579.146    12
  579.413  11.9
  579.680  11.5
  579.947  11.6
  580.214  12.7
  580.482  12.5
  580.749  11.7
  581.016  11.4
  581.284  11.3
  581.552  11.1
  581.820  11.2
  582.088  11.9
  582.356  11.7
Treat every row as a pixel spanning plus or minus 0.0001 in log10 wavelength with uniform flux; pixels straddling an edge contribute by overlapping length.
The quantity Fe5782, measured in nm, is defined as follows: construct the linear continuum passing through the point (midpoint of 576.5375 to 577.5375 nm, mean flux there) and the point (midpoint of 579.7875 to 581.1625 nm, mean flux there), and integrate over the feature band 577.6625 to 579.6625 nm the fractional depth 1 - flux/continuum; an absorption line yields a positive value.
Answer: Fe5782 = 0.05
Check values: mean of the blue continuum 11.2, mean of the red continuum 12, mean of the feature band 11.2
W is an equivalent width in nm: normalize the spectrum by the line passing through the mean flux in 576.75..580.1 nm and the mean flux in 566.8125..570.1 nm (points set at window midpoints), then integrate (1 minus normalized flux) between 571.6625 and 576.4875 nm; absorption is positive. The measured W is -0.20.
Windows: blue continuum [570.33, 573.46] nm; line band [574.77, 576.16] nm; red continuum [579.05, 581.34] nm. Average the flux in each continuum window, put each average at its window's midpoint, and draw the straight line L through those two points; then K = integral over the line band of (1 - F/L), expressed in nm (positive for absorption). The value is -0.06 nm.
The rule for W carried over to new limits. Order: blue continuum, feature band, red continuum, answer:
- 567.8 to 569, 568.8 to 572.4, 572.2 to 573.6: -0.05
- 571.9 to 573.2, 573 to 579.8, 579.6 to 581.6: 0.14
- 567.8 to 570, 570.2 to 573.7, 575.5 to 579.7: -0.07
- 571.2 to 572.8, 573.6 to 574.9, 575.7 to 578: 0.06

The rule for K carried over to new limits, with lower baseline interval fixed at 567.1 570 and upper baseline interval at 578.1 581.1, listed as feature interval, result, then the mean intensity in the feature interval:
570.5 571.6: -0.01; 11.2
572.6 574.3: 0.00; 11.3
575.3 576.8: -0.07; 12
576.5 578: 0.05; 11.1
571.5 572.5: -0.03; 11.6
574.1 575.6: 0.00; 11.4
